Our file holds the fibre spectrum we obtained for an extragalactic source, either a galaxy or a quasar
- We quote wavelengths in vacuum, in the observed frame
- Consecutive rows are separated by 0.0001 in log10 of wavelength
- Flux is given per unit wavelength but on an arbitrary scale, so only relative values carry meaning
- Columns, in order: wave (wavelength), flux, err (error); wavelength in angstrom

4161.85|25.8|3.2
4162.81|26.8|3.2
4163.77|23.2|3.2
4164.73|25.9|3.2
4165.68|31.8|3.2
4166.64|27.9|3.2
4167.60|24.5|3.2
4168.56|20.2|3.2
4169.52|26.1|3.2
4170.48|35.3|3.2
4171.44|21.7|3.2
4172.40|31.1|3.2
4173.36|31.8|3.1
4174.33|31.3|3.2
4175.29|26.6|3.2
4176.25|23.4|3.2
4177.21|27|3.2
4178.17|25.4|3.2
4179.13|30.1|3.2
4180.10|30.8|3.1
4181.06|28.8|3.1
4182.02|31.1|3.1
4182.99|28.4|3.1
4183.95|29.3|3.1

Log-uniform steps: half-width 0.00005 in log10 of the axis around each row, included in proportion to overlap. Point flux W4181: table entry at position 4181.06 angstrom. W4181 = 28.8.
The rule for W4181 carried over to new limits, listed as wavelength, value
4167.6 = 24.5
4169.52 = 26.1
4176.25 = 23.4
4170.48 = 35.3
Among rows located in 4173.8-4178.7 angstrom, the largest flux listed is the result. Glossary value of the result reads 31.3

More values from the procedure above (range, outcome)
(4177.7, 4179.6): 30.1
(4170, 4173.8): 35.3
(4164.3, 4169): 31.8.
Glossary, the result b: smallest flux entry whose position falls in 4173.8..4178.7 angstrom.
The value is 23.4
